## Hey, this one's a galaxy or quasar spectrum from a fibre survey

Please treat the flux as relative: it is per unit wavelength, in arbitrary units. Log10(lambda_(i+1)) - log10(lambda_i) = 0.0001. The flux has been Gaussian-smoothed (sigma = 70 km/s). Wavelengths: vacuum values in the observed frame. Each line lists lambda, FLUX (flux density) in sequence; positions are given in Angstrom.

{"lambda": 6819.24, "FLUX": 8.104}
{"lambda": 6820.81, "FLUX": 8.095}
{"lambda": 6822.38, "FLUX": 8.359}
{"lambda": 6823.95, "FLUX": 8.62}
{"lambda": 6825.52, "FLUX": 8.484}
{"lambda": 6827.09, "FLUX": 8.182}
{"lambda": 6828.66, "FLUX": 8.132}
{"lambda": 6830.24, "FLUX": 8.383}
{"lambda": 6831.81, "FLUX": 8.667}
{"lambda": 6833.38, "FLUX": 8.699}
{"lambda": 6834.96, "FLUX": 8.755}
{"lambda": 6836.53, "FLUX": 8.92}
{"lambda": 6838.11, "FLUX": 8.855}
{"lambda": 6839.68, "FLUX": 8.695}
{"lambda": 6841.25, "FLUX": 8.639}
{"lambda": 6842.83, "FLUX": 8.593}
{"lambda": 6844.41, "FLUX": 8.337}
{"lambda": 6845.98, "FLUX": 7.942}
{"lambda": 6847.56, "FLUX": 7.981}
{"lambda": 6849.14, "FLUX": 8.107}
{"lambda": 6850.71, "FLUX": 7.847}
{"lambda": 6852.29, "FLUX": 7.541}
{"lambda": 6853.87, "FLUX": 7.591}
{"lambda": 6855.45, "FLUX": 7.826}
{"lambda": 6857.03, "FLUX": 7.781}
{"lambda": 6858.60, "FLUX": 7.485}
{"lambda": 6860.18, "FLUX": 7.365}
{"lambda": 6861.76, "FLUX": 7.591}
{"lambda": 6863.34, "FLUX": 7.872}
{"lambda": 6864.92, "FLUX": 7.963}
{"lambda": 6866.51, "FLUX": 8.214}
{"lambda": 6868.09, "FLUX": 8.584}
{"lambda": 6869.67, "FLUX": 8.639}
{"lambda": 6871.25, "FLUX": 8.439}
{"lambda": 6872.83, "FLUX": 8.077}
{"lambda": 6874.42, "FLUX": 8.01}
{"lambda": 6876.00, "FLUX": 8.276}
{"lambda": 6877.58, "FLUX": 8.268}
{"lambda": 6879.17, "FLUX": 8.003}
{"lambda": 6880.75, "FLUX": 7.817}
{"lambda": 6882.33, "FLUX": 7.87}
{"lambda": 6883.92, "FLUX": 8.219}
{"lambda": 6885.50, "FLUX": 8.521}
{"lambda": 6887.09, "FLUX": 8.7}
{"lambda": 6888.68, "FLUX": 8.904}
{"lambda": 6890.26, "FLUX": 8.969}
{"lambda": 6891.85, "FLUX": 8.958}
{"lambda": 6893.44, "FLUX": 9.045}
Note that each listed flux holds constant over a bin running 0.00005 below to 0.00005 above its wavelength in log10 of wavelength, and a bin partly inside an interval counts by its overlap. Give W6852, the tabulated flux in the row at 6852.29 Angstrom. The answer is 7.541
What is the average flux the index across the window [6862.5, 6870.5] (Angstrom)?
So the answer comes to 8.25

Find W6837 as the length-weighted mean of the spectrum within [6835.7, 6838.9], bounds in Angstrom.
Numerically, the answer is 8.89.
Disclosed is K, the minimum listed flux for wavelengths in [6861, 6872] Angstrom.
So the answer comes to 7.591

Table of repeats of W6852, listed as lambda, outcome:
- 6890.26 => 8.969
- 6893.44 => 9.045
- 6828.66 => 8.132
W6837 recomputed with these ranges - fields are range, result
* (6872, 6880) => 8.13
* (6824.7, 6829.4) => 8.28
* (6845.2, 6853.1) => 7.88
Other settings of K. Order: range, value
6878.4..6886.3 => 7.817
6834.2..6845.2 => 8.337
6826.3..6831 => 8.132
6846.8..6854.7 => 7.541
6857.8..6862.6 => 7.365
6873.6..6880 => 8.003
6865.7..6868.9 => 8.214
